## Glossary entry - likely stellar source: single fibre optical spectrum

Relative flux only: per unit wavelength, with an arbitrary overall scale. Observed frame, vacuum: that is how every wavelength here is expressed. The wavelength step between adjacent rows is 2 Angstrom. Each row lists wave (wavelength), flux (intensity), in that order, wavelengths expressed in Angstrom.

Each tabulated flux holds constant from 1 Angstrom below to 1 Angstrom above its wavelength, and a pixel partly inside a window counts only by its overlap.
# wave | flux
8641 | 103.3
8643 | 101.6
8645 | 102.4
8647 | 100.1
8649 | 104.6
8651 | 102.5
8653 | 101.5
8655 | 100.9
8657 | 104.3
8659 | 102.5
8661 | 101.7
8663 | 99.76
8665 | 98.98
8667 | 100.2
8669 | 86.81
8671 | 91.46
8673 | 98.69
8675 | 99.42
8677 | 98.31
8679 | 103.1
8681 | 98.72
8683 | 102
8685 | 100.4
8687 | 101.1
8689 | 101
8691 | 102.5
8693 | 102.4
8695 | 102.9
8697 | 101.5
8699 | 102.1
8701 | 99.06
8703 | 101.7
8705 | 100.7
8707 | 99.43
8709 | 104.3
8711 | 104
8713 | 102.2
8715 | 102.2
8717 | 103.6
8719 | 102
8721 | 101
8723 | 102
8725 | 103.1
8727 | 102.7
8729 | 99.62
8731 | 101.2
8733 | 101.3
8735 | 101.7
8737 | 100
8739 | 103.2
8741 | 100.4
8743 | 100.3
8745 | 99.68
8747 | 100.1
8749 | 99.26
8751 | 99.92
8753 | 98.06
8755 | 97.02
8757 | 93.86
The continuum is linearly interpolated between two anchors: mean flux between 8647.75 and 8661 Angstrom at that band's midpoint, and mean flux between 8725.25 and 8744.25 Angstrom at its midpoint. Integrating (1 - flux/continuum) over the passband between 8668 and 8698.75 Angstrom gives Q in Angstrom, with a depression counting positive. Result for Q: 0.8 Angstrom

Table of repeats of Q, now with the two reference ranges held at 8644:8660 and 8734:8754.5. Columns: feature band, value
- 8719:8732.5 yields -0.1 Angstrom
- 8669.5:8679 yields 0.4 Angstrom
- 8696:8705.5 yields 0.0 Angstrom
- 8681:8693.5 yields 0.0 Angstrom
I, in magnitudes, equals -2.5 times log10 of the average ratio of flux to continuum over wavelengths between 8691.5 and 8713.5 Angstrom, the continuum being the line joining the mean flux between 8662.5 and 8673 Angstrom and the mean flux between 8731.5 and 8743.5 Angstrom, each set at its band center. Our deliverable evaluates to -0.04 mag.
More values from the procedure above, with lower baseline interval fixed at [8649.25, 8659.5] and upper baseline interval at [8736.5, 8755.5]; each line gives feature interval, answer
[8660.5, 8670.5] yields 0.06 mag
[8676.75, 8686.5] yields 0.01 mag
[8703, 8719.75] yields -0.02 mag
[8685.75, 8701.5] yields 0.00 mag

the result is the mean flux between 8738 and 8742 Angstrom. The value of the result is 102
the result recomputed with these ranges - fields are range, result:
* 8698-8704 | 101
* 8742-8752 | 99.9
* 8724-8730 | 102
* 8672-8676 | 99.1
